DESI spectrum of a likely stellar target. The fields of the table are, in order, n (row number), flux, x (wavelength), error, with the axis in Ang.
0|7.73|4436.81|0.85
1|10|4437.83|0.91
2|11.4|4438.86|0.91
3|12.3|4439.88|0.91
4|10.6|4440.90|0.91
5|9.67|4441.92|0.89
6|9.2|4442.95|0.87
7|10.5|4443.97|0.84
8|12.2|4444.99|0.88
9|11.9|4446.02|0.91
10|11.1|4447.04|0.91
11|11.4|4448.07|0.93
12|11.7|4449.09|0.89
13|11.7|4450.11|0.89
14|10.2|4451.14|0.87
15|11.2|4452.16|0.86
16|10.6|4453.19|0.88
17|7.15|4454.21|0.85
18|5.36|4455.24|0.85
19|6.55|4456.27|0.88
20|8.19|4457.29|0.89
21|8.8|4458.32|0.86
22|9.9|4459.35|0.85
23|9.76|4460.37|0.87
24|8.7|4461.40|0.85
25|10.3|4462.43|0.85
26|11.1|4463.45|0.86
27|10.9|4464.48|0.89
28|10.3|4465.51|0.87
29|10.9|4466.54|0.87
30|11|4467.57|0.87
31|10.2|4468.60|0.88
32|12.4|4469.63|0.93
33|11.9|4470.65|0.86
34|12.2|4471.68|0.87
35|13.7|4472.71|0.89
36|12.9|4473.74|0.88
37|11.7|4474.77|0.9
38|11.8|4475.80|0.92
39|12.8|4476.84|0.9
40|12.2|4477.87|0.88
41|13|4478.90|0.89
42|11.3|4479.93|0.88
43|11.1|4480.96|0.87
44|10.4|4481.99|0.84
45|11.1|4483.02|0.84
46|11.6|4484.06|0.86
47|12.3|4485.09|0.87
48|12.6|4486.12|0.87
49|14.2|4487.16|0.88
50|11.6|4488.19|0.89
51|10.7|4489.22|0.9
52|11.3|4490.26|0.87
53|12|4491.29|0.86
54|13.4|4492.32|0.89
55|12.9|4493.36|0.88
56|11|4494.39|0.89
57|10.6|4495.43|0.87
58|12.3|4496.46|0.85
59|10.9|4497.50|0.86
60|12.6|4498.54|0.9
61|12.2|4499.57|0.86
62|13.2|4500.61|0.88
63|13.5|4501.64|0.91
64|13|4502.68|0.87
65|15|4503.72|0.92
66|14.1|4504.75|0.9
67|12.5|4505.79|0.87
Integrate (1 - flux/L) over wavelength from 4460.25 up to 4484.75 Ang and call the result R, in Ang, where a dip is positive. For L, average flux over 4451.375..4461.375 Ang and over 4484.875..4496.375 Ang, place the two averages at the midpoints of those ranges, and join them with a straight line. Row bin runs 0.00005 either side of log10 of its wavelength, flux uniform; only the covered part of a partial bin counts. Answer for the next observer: -2.8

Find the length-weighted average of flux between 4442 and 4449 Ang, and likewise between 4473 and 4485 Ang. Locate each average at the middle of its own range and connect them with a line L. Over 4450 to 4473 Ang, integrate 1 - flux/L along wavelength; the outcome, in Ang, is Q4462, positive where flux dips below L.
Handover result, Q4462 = 2.7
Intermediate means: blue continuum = 11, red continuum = 11.9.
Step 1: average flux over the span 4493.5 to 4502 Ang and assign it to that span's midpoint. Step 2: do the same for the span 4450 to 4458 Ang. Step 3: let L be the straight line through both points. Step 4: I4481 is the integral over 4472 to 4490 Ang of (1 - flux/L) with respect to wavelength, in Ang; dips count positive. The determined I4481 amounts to -2.2 Ang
